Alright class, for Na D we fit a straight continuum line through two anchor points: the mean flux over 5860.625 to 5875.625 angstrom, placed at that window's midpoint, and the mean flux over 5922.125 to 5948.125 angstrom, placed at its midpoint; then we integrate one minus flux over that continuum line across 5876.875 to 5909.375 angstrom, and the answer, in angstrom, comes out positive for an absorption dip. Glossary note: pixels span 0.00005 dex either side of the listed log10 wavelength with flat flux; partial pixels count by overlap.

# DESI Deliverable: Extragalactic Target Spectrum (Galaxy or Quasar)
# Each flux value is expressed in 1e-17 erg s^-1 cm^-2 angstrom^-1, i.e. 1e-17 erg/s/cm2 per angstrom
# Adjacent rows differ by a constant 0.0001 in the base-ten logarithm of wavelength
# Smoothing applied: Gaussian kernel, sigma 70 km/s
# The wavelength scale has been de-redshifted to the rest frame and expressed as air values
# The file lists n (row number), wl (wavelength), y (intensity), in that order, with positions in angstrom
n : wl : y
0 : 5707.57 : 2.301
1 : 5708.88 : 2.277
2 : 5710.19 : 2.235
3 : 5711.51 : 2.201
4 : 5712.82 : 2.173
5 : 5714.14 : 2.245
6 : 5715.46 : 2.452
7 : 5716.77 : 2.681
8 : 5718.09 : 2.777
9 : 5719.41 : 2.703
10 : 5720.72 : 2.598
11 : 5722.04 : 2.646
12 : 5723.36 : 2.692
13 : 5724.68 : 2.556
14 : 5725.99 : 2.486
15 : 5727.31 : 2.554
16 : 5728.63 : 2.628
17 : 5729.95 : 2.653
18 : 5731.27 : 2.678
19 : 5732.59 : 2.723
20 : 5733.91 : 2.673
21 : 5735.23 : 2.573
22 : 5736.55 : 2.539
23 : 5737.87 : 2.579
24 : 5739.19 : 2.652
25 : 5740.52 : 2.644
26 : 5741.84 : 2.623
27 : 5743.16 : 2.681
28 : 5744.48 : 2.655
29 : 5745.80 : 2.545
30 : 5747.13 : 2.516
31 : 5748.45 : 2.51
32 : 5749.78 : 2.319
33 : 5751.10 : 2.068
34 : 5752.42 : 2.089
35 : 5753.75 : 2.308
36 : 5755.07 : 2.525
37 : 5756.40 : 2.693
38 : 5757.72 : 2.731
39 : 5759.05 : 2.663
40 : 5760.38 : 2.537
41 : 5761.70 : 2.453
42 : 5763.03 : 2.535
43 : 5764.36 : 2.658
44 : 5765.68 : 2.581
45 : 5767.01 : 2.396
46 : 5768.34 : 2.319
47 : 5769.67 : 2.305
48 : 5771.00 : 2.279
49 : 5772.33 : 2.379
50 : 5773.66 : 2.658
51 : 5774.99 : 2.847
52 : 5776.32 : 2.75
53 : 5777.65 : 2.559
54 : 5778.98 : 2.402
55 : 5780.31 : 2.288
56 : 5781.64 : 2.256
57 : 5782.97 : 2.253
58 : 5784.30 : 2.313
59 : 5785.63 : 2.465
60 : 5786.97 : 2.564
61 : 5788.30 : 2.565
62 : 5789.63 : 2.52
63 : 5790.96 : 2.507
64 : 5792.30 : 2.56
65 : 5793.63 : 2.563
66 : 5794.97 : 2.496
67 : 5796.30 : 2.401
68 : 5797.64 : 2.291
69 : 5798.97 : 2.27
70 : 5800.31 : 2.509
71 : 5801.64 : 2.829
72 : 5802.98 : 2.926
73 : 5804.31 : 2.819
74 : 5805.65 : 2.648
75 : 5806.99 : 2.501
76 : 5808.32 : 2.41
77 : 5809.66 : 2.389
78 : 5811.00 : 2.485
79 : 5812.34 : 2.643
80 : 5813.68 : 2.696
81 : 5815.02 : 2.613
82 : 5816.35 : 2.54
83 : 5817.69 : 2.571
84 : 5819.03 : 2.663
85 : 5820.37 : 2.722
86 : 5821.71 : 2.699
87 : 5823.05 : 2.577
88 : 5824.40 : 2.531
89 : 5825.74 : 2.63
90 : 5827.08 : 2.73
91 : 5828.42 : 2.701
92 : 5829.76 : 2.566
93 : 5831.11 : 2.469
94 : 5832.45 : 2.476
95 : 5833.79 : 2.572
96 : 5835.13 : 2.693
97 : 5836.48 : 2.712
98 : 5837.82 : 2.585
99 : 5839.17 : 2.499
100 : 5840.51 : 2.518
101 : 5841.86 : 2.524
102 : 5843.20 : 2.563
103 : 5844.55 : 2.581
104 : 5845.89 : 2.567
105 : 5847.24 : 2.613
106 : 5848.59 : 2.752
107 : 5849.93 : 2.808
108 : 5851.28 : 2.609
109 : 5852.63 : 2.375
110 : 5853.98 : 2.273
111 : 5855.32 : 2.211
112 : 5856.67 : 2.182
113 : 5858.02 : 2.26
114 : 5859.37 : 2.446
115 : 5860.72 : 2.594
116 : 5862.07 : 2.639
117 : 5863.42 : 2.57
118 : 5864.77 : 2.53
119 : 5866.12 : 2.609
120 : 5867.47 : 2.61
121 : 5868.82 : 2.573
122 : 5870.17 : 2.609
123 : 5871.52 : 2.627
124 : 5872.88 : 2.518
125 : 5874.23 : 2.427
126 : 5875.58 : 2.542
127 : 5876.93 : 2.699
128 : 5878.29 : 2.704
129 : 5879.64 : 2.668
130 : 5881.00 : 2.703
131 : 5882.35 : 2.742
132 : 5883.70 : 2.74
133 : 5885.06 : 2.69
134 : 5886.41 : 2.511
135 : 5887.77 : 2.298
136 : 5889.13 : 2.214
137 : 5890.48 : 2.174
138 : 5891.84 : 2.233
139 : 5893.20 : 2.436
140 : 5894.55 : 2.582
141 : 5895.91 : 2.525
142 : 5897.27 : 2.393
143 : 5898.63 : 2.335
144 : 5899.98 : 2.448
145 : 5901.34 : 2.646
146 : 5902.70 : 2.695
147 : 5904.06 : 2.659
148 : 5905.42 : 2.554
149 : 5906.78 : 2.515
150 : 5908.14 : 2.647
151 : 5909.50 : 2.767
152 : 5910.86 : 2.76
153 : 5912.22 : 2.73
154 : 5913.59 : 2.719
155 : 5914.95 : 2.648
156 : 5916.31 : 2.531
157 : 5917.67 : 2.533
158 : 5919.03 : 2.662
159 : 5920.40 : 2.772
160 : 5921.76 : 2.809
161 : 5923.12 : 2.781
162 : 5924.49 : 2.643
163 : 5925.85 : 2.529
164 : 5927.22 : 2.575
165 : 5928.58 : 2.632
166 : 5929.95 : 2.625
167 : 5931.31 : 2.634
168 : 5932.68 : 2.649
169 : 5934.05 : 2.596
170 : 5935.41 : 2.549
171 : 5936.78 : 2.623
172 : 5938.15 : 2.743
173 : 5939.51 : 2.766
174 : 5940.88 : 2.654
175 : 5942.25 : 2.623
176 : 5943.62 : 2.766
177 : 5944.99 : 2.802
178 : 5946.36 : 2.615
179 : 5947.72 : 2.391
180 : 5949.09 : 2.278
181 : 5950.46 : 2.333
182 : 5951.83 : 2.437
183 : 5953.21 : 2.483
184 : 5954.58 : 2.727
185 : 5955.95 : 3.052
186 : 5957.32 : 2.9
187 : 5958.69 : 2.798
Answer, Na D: 0.8 angstrom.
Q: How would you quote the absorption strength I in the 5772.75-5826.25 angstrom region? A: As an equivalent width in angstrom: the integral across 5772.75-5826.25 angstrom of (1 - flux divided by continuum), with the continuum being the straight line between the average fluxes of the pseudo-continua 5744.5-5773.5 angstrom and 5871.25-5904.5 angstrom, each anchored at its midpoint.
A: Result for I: -1.5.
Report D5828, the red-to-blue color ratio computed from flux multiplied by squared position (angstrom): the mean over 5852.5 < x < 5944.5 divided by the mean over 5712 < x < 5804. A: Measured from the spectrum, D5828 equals 1.1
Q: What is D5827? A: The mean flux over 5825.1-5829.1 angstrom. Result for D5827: 2.69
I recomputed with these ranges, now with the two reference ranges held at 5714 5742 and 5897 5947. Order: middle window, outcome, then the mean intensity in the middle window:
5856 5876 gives 0.89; 2.52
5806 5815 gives 0.32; 2.53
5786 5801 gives 0.83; 2.48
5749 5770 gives 1.33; 2.45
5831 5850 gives 0.26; 2.59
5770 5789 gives 1.11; 2.47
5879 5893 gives 0.75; 2.49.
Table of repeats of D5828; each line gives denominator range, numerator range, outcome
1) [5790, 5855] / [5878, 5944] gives 1.04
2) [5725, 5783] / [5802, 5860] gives 1.05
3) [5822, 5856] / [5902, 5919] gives 1.06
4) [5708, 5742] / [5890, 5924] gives 1.08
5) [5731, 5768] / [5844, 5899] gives 1.03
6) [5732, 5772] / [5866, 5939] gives 1.09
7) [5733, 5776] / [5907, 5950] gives 1.11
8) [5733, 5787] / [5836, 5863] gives 1.04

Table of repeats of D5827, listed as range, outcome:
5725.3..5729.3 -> 2.56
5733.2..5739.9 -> 2.6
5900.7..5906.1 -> 2.64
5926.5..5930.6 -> 2.61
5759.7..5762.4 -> 2.5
